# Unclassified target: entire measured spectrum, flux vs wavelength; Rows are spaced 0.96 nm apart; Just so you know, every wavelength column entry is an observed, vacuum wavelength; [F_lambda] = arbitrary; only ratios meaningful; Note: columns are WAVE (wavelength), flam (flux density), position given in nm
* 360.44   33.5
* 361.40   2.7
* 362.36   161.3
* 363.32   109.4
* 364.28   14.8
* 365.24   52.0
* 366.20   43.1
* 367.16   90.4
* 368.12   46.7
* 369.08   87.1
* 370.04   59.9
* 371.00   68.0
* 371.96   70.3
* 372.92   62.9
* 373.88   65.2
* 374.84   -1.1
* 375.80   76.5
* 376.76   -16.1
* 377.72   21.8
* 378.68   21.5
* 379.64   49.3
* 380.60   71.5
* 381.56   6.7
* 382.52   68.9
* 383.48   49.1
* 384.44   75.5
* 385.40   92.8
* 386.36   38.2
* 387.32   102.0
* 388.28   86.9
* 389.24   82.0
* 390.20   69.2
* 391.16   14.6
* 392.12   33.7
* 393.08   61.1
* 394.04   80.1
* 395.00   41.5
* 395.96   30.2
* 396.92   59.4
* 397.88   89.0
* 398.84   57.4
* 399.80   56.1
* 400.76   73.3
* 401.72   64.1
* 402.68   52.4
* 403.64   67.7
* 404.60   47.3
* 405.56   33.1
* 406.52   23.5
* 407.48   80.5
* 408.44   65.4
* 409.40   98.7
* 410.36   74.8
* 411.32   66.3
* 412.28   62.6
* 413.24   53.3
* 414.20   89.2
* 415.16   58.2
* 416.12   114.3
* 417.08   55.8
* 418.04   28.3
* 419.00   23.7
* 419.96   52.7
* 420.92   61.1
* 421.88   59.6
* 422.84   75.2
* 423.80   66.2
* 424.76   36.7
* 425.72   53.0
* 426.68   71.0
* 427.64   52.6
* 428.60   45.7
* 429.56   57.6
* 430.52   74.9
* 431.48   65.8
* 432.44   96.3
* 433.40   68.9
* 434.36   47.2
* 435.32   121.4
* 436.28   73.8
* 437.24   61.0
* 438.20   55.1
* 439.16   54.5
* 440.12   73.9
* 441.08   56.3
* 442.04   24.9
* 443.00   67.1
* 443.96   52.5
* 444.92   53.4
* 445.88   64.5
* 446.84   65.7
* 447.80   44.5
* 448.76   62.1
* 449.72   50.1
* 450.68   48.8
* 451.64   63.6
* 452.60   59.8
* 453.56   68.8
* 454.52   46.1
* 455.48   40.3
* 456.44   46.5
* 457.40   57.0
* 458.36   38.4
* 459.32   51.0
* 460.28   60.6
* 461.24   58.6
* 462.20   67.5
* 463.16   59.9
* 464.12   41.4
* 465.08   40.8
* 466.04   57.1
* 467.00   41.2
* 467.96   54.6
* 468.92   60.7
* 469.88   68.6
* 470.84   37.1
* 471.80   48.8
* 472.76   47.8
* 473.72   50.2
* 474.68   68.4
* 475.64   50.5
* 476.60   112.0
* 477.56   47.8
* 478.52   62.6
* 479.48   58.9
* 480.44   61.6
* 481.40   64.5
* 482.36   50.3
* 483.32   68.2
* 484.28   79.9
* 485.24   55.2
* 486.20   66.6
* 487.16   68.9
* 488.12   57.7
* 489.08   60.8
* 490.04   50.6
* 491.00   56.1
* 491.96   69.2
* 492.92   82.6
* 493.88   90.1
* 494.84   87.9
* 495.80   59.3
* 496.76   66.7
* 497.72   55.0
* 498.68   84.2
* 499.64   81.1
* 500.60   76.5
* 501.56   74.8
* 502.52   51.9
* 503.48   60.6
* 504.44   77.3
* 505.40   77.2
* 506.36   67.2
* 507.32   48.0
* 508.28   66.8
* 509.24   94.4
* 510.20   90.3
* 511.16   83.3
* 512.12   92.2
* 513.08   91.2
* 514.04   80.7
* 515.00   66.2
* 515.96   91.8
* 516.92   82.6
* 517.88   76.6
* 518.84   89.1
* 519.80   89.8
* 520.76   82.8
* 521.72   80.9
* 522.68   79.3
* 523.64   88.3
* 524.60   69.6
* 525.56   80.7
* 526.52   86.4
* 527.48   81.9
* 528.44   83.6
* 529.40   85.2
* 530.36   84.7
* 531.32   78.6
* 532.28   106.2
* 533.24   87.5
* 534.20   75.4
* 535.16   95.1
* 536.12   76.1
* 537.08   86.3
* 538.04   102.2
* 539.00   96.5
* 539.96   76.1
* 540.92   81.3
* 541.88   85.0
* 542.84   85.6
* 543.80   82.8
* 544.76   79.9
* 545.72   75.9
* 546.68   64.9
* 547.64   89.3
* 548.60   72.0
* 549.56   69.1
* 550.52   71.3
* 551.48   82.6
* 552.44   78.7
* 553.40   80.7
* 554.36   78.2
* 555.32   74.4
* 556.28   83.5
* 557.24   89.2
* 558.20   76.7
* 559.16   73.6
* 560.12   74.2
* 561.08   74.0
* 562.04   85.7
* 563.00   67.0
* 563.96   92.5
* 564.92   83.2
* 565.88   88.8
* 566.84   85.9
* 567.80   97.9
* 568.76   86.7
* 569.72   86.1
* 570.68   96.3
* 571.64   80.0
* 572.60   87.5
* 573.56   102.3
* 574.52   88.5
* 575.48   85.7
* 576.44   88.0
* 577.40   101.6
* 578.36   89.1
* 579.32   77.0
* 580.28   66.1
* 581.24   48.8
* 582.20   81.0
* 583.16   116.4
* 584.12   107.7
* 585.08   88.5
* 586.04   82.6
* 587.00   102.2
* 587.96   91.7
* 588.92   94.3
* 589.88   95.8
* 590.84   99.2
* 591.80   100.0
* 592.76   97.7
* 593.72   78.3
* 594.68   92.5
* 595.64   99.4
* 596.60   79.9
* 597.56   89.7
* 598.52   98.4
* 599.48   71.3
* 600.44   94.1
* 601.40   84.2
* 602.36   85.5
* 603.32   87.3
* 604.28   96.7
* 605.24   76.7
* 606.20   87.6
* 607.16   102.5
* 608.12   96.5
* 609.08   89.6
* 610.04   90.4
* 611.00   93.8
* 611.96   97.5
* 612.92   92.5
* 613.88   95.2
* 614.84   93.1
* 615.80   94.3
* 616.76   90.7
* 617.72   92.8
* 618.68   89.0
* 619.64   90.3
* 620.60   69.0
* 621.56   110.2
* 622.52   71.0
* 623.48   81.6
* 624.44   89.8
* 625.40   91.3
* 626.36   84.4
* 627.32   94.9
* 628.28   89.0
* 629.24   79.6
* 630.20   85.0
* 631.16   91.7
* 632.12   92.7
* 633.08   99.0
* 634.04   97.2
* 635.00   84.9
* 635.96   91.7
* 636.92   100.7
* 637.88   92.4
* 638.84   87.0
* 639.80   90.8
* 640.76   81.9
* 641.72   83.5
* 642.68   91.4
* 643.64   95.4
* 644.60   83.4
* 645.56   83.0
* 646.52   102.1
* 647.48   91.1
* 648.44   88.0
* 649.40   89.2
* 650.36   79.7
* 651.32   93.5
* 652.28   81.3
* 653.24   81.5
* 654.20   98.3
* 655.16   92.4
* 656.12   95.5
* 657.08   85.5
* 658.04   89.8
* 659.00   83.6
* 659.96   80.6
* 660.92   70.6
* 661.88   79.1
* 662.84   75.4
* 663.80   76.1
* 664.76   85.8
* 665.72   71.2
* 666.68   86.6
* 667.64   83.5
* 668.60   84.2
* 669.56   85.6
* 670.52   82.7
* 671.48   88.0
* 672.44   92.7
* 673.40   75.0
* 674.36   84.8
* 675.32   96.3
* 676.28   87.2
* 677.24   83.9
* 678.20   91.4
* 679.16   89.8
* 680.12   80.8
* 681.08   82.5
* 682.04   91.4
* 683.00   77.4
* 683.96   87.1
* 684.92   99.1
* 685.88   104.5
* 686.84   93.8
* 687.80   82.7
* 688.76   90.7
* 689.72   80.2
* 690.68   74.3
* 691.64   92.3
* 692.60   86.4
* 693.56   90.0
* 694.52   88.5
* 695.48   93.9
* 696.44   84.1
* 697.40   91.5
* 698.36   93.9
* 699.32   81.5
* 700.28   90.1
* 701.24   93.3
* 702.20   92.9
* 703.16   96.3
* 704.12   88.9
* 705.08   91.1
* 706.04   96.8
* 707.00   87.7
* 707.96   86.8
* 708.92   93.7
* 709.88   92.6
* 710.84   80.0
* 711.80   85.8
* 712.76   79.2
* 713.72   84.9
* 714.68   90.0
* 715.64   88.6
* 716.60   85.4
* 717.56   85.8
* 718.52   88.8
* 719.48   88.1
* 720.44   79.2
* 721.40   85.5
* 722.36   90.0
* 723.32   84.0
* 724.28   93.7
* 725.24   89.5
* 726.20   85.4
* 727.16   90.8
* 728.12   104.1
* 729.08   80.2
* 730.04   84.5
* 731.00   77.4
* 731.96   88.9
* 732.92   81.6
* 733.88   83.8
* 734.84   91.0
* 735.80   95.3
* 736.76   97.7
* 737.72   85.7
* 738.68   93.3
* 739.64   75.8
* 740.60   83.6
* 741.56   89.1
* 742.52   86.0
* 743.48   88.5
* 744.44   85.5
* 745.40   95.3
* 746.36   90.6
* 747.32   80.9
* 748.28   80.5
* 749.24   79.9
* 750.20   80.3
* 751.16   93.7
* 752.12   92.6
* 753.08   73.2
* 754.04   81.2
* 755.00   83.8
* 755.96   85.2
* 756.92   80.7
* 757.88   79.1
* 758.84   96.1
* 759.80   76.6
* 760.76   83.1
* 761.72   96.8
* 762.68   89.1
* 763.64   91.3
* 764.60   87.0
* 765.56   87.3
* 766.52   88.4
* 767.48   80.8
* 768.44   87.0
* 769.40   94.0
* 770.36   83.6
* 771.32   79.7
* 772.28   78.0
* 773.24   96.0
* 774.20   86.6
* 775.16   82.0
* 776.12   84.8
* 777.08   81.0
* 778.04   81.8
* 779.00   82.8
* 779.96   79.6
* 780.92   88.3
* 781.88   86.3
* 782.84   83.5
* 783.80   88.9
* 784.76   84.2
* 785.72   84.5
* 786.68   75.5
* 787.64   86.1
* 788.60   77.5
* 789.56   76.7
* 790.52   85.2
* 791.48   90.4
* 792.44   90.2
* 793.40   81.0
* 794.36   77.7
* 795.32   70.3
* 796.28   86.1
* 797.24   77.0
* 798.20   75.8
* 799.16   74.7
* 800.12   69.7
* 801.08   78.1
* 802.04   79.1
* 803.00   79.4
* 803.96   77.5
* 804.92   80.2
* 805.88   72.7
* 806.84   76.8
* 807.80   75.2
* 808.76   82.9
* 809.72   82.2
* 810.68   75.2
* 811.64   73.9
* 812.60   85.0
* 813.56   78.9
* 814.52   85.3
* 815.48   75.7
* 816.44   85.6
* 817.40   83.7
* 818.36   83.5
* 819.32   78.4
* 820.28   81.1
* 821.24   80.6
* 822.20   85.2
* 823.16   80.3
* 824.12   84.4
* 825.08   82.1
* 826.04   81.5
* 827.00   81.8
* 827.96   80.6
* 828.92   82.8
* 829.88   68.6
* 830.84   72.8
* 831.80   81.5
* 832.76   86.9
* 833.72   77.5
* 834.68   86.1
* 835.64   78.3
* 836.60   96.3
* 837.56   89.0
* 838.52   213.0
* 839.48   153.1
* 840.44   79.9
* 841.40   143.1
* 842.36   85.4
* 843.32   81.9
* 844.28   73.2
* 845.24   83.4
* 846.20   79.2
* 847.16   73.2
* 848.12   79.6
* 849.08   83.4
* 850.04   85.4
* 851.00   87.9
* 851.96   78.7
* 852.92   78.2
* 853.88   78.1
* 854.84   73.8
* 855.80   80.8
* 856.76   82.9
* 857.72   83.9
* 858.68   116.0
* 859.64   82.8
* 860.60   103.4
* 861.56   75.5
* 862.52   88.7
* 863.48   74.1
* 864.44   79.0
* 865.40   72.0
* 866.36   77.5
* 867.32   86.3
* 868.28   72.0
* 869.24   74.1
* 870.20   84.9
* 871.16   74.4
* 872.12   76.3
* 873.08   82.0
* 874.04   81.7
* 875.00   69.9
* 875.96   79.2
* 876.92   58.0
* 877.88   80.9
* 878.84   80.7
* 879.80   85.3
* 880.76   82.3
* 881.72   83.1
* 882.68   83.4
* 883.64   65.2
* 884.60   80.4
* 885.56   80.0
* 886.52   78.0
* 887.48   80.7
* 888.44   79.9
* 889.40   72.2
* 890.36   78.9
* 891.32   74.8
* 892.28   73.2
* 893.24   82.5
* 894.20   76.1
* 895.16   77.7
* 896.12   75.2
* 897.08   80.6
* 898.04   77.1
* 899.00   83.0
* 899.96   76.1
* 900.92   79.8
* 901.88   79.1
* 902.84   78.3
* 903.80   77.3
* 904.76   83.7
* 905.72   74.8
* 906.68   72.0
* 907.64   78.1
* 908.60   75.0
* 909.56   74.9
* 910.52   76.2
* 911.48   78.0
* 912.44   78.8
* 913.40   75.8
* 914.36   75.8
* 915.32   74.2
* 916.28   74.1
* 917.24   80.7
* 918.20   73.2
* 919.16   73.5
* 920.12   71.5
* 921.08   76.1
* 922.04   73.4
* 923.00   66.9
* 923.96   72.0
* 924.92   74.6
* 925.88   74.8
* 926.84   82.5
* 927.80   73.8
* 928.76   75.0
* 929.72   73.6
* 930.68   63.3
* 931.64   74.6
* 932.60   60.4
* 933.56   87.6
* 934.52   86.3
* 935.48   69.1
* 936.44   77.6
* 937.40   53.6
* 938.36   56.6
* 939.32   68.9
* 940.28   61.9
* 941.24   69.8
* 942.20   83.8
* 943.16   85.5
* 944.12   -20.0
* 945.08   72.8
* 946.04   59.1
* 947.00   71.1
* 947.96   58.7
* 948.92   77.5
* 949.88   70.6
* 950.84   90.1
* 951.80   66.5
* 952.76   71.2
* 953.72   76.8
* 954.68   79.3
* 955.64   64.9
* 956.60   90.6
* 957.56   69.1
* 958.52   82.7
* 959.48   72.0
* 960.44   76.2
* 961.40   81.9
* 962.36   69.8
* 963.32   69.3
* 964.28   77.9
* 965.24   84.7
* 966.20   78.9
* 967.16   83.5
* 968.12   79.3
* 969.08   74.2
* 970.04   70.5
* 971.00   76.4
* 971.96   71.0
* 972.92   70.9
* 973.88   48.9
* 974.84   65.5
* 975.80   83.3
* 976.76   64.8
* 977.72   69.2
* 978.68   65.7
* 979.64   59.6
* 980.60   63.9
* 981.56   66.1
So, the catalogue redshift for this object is 0.278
